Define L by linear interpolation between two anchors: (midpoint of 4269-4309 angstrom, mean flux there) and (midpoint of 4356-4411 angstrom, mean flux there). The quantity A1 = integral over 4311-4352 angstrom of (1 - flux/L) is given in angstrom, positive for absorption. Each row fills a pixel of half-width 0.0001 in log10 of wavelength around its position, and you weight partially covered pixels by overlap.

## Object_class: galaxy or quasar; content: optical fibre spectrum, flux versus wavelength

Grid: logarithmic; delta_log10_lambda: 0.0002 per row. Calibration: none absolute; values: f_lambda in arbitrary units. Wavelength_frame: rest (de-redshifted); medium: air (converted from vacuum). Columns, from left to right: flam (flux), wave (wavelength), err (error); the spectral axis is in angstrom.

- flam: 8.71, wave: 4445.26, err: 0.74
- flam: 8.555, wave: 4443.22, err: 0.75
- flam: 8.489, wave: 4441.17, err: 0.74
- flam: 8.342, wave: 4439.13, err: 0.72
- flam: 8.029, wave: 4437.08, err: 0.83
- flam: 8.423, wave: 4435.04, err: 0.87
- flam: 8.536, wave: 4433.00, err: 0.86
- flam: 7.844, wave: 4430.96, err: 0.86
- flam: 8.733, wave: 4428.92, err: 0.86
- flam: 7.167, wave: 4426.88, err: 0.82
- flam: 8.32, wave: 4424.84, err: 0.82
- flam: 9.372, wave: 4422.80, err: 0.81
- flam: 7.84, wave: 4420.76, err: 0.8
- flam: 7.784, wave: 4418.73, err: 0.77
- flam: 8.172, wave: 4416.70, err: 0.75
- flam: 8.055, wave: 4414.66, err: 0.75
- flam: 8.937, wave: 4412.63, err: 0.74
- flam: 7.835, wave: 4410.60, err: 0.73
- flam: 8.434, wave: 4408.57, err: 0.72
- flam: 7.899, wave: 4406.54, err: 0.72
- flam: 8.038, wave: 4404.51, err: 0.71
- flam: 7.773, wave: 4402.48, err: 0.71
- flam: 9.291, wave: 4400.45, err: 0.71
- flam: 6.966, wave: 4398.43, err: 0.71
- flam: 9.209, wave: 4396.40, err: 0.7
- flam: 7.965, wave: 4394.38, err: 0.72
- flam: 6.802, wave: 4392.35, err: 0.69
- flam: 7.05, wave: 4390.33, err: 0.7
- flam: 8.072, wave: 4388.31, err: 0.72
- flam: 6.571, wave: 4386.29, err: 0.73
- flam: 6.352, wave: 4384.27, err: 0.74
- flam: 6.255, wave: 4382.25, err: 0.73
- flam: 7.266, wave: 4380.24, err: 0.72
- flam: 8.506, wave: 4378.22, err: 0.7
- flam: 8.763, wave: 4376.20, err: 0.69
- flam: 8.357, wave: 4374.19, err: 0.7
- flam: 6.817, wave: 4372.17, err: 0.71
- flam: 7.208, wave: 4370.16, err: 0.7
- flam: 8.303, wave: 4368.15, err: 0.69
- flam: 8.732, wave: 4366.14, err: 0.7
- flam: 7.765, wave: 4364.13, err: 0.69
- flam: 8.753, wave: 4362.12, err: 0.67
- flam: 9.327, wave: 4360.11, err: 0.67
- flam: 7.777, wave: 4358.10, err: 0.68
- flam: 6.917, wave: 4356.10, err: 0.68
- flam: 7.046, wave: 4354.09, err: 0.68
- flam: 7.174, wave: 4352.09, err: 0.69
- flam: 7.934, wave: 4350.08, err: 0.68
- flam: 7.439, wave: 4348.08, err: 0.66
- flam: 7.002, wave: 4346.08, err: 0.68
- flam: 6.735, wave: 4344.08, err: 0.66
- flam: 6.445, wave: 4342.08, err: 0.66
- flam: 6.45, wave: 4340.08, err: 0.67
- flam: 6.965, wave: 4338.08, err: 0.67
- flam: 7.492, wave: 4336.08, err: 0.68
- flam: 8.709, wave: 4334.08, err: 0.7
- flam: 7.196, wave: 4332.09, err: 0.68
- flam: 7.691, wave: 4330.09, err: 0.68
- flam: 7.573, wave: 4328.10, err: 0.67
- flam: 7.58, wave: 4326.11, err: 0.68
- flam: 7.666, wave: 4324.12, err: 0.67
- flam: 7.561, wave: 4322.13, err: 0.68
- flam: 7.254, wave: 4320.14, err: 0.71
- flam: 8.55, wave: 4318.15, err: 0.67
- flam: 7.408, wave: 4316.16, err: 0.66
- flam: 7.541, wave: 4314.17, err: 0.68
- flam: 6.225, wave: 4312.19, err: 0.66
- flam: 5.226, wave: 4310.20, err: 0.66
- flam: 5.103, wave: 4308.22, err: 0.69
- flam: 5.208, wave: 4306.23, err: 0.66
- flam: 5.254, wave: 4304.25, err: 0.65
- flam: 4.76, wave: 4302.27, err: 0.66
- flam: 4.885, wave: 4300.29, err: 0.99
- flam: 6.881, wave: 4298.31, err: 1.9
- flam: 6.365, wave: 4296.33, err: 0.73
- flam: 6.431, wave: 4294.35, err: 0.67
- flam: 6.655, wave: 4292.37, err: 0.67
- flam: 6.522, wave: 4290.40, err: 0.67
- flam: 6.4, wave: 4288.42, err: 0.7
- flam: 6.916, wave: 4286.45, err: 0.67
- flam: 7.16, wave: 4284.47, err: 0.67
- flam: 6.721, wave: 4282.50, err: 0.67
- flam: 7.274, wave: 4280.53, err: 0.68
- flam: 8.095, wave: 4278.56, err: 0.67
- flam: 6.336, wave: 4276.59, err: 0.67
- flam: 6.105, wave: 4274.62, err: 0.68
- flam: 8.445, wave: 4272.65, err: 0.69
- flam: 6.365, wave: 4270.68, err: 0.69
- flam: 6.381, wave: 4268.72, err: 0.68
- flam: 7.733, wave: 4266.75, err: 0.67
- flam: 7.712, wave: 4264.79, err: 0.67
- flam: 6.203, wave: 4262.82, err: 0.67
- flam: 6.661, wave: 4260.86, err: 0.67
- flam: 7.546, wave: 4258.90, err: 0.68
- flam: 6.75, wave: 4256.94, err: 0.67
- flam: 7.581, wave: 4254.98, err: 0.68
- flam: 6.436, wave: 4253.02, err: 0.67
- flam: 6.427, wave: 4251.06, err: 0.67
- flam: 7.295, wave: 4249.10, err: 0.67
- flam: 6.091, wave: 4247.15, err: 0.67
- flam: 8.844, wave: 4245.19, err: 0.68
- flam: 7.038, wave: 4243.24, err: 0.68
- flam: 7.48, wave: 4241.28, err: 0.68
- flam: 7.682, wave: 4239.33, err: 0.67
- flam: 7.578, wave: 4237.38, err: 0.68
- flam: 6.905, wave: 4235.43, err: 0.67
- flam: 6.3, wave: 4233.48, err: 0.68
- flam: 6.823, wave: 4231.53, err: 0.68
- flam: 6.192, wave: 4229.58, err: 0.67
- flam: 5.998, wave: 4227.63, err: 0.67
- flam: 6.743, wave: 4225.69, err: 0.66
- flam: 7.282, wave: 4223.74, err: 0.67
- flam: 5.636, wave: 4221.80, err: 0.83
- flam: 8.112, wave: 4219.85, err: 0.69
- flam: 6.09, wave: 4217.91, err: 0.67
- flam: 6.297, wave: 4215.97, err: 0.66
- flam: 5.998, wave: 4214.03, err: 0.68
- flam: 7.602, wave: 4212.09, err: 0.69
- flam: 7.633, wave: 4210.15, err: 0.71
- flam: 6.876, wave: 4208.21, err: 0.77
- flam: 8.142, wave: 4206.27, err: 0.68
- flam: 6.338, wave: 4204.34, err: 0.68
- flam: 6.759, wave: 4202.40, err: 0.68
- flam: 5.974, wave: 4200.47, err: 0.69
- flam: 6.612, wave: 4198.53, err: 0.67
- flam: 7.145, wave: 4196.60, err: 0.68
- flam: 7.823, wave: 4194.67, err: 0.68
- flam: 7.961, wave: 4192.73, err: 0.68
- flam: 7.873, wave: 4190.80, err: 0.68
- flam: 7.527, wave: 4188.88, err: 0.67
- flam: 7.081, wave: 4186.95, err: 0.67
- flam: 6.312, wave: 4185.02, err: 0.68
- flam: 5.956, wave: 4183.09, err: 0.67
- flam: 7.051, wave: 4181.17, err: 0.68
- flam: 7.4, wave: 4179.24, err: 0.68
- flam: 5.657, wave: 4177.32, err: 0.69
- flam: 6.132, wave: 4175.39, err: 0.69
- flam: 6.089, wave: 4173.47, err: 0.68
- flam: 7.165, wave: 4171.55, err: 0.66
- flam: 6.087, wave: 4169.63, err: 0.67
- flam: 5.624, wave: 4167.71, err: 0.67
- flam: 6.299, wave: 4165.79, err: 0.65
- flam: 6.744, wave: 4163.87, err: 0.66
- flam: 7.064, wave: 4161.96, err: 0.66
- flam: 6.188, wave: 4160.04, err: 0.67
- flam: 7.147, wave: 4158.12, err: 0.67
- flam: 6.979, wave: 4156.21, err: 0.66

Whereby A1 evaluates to -1.85 angstrom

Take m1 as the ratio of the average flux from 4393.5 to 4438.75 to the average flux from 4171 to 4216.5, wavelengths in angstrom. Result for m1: 1.19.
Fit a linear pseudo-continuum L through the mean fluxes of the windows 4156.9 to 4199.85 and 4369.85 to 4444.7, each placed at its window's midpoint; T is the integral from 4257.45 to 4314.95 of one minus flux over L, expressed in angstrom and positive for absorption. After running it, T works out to 6.3 angstrom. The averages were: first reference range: 6.77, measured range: 6.52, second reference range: 7.96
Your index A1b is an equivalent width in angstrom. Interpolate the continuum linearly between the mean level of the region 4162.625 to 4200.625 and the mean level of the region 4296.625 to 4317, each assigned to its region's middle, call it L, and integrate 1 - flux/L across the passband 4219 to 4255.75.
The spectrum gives -3.6 angstrom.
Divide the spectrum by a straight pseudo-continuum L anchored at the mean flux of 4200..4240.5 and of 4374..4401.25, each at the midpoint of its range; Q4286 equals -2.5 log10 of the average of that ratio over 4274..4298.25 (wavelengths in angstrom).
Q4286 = 0.06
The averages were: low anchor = 6.82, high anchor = 7.64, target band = 6.76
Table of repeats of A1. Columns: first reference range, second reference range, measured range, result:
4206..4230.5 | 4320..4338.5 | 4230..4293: 0.8 angstrom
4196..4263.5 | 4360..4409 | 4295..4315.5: 4.4 angstrom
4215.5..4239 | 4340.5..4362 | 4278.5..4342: 3.5 angstrom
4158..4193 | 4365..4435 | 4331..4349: 1.0 angstrom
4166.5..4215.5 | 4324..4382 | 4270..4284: 0.4 angstrom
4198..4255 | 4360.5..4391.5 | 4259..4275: 0.2 angstrom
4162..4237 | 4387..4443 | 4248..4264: 0.6 angstrom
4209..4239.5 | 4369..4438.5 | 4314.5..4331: -0.6 angstrom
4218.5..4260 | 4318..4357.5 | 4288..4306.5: 3.2 angstrom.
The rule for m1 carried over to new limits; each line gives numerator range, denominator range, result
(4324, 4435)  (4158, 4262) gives 1.13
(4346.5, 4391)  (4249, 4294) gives 1.10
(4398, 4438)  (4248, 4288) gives 1.17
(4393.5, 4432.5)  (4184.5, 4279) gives 1.17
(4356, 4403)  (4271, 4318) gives 1.21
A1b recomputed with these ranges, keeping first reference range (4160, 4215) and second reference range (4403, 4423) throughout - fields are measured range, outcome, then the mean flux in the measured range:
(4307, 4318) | 1.6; 6.45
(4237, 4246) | -0.7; 7.72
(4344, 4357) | 1.0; 7.21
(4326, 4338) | 0.0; 7.66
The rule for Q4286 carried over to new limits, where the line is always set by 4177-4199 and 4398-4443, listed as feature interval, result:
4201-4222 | 0.05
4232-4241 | 0.03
